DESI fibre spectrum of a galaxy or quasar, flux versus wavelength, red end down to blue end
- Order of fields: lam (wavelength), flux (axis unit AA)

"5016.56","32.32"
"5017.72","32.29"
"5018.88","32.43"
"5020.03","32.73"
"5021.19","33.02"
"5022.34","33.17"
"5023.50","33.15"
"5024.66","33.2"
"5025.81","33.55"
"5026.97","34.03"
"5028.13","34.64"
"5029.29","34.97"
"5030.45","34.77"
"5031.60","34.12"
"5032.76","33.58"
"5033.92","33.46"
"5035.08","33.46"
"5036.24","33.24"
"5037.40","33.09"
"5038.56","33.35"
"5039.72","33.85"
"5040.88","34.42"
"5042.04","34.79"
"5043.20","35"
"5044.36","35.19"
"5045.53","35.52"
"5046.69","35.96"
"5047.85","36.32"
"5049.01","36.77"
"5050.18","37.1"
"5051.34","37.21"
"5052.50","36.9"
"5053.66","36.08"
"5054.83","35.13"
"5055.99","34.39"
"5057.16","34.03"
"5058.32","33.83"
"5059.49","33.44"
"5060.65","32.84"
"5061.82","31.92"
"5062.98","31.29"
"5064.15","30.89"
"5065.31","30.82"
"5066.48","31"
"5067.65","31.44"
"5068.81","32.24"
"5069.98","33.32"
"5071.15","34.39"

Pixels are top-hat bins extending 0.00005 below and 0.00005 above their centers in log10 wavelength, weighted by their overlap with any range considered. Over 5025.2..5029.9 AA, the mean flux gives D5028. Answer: 34.3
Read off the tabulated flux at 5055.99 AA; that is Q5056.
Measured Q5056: 34.39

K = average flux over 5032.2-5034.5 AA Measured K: 33.5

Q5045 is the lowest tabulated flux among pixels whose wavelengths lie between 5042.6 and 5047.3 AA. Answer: 35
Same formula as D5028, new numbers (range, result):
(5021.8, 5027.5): 33.4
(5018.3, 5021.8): 32.8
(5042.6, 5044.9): 35.1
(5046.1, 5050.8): 36.6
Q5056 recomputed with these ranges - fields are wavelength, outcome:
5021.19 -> 33.02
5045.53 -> 35.52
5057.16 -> 34.03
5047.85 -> 36.32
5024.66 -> 33.2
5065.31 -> 30.82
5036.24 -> 33.24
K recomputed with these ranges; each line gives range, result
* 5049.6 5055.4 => 36.5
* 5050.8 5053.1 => 37.2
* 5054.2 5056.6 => 34.7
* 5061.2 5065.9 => 31.2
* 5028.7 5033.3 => 34.4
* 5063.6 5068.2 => 31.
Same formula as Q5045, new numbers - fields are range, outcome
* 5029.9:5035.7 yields 33.46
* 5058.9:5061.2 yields 32.84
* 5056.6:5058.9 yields 33.83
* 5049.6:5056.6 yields 34.39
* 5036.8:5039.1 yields 33.09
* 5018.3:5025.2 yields 32.43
